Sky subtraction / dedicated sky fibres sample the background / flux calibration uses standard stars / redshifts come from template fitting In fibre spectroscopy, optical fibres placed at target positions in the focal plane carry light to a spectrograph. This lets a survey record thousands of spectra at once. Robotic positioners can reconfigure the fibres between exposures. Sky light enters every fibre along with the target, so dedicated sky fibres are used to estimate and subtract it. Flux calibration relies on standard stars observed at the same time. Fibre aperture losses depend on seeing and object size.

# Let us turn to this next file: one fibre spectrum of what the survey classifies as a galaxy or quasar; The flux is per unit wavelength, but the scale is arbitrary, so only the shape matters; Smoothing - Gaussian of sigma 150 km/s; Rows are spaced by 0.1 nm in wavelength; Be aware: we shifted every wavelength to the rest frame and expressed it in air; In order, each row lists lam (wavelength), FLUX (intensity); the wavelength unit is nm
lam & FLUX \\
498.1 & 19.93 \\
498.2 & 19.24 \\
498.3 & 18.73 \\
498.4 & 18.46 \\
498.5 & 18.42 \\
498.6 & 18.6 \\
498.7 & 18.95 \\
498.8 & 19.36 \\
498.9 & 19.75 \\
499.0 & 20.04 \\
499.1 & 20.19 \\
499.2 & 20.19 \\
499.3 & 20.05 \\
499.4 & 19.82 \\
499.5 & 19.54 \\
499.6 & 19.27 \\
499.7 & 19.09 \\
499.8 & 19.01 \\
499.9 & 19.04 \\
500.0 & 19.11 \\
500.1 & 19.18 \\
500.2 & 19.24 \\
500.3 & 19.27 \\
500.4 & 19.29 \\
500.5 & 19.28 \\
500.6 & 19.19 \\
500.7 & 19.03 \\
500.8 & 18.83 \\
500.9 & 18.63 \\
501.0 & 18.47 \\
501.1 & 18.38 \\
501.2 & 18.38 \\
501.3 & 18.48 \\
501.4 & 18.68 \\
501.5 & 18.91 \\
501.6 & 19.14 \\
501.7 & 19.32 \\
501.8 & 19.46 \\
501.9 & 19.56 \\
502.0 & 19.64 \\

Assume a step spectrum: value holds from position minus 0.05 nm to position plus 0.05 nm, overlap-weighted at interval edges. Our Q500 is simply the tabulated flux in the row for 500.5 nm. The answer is 19.28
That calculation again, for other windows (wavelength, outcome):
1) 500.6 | 19.19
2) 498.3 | 18.73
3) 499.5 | 19.54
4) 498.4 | 18.46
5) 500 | 19.11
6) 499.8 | 19.01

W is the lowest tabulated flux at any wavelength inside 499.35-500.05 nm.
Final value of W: 19.01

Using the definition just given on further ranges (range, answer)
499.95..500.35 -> 19.11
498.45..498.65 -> 18.42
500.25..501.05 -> 18.47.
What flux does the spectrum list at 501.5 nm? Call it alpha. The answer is 18.91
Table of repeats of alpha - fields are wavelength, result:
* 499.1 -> 20.19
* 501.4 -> 18.68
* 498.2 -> 19.24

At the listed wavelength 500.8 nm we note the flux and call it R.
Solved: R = 18.83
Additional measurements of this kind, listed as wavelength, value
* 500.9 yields 18.63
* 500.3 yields 19.27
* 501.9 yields 19.56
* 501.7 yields 19.32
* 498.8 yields 19.36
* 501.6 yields 19.14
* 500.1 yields 19.18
